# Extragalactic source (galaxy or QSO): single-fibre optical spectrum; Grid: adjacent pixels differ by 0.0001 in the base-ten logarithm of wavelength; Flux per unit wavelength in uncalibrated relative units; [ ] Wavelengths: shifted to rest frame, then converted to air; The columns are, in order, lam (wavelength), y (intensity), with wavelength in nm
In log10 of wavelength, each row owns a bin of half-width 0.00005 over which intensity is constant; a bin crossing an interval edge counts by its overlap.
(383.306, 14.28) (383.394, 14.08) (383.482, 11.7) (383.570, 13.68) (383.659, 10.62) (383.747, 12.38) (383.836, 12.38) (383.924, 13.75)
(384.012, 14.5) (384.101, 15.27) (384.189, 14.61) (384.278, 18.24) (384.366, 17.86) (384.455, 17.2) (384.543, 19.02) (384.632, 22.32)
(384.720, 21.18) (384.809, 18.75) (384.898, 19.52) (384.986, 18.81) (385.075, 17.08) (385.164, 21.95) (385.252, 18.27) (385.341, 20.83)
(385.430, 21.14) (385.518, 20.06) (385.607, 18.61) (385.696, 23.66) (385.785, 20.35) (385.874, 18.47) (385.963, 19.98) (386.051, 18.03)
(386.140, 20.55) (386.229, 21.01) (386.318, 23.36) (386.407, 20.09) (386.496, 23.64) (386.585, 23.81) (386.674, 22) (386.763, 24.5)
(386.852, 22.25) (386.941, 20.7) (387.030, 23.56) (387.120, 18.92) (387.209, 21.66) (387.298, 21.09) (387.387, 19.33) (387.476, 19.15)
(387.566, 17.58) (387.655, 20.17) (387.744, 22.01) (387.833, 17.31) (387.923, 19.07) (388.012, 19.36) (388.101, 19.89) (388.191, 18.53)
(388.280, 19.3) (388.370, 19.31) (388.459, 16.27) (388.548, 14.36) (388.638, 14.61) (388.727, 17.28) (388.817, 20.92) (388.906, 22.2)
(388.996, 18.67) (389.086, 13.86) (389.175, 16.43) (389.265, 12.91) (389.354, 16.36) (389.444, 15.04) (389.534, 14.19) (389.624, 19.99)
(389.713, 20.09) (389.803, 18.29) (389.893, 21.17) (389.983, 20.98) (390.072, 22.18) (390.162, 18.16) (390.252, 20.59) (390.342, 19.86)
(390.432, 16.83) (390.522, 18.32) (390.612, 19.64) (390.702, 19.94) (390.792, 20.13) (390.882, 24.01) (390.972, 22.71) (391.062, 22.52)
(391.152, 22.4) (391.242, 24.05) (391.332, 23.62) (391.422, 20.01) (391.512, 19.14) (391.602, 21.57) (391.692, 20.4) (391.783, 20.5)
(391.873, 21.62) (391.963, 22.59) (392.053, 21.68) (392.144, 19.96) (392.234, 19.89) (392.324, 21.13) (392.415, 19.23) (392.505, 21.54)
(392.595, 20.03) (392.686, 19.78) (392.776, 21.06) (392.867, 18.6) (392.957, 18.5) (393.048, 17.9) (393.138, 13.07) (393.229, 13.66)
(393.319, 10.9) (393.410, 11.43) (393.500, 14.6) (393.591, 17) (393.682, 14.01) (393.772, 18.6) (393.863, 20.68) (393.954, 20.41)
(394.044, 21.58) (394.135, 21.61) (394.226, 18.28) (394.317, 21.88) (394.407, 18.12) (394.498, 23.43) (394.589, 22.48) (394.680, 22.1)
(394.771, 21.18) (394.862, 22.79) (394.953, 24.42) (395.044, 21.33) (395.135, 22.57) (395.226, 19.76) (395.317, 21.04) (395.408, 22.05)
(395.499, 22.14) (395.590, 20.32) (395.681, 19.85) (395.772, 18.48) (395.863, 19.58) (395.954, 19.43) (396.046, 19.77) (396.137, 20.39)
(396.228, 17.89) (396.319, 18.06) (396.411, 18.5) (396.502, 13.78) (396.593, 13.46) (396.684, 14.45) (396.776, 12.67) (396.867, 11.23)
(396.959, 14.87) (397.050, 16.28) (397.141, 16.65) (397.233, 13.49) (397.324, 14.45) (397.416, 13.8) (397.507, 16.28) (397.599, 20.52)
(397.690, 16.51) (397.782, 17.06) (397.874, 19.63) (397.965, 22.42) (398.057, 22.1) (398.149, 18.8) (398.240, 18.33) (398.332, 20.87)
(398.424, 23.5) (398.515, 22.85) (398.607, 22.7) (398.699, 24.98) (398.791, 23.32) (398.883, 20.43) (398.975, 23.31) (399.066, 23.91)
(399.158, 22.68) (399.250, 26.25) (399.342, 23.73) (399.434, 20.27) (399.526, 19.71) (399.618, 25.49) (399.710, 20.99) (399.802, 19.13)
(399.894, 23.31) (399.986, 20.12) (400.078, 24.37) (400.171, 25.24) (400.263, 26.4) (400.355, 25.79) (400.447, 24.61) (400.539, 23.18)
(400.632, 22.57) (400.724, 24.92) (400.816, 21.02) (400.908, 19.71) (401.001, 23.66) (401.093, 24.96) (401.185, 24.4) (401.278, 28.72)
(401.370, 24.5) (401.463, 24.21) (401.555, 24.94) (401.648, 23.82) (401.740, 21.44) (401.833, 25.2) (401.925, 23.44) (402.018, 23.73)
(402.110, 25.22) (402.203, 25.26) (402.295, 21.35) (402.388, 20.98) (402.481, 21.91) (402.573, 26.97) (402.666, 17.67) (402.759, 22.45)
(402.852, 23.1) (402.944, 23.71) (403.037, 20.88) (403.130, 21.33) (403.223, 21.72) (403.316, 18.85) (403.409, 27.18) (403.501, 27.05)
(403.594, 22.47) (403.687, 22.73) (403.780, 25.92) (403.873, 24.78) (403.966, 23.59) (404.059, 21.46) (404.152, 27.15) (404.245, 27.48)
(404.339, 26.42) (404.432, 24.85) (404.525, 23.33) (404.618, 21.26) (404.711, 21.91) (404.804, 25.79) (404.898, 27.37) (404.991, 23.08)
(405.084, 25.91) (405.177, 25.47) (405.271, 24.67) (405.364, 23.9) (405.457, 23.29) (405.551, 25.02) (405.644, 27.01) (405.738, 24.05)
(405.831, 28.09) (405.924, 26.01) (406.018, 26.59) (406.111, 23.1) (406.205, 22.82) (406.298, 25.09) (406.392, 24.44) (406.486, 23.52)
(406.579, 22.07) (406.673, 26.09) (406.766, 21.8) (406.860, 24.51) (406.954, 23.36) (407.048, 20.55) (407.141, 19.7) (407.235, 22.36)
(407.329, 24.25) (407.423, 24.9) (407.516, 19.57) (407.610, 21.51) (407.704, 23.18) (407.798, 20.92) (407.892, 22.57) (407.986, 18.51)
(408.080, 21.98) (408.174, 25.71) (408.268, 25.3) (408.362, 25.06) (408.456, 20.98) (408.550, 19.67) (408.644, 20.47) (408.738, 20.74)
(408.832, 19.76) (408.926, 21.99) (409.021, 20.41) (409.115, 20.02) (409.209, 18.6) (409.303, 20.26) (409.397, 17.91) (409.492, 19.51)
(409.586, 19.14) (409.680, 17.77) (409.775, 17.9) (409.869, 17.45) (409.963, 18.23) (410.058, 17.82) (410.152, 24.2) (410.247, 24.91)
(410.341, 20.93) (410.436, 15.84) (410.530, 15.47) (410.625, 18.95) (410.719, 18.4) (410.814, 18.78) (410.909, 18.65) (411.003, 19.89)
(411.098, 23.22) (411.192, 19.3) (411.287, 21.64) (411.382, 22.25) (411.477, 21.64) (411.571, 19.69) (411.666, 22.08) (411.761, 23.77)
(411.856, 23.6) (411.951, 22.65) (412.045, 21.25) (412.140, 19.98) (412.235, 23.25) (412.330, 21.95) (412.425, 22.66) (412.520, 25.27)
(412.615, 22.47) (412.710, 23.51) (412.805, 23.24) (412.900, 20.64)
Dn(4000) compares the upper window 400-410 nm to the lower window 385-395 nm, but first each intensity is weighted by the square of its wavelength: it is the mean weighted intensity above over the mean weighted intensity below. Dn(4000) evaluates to 1.26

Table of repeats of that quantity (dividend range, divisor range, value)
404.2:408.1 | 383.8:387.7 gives 1.34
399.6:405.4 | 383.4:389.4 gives 1.38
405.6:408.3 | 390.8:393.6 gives 1.29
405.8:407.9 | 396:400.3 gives 1.24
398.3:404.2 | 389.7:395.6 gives 1.22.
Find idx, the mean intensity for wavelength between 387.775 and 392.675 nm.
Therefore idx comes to 19.5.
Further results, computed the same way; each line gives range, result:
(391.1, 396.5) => 19.8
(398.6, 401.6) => 23.4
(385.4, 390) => 19.4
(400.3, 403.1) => 23.5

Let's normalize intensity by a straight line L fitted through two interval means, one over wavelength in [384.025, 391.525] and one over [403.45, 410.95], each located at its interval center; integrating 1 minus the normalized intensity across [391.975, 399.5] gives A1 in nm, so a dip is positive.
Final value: 0.54 nm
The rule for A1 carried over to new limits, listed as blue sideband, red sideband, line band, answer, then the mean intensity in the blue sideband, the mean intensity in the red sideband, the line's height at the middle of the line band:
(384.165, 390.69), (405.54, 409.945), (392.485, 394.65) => 0.206 nm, 19.4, 22.1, 20.2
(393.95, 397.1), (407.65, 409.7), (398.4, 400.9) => -0.411 nm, 19.3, 21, 19.8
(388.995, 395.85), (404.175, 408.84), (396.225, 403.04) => 0.143 nm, 19.6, 23.6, 21.6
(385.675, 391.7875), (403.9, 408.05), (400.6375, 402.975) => -0.064 nm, 19.8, 23.8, 22.9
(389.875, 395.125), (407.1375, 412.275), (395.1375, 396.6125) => 0.064 nm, 19.9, 20.8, 20.1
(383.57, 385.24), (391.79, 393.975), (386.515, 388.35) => -0.333 nm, 16.9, 18.3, 17.4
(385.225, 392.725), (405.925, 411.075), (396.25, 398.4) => 0.389 nm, 19.9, 21.2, 20.5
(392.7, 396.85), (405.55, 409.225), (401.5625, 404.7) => -0.300 nm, 18.7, 22.8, 21.4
